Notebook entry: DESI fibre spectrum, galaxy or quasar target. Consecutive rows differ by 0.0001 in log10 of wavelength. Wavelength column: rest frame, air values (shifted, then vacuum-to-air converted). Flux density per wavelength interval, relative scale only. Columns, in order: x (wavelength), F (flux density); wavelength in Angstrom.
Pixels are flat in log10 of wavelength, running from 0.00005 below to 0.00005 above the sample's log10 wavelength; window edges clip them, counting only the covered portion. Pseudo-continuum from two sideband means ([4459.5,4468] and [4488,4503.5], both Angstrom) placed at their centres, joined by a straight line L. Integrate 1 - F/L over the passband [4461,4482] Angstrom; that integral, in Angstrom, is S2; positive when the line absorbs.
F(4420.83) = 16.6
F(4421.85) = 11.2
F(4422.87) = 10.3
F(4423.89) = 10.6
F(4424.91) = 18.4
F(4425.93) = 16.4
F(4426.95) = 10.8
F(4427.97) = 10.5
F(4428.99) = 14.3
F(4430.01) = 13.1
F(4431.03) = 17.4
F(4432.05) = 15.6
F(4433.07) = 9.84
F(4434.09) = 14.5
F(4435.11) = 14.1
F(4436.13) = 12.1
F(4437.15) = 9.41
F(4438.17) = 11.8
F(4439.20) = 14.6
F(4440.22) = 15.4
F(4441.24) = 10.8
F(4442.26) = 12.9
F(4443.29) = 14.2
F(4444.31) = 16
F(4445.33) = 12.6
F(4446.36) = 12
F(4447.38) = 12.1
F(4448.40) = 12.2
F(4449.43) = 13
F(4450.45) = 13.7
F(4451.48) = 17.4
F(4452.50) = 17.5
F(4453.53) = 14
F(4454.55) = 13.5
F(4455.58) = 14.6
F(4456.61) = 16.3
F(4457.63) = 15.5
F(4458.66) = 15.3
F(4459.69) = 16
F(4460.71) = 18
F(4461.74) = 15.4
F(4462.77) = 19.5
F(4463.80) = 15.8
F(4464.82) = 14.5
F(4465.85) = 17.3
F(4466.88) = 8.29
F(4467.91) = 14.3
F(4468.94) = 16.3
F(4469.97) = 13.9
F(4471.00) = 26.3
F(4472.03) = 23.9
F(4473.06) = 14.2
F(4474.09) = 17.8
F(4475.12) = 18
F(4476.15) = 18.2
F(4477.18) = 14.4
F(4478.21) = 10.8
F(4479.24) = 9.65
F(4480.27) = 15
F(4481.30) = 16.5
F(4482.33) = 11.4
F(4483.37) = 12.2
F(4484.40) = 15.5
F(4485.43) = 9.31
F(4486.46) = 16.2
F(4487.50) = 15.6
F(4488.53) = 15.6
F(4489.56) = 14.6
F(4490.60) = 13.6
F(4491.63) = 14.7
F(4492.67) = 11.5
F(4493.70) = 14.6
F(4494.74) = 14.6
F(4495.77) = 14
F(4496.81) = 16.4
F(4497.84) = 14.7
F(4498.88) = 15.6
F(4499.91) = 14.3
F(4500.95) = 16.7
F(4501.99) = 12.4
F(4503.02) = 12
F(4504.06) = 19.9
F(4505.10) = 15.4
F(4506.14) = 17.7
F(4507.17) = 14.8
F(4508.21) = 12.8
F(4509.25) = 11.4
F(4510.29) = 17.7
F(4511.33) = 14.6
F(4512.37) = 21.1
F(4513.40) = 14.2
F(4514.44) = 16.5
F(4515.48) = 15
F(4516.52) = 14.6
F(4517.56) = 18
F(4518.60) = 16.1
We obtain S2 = -1.0 Angstrom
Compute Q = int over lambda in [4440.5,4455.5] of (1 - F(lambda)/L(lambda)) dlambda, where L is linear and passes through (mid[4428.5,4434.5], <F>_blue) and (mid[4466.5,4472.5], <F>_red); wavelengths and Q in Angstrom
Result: 1.7 Angstrom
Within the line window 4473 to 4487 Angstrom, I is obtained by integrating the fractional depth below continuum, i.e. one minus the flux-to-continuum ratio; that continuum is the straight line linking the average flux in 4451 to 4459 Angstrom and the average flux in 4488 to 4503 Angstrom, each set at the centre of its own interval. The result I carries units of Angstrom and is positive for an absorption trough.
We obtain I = 0.6 Angstrom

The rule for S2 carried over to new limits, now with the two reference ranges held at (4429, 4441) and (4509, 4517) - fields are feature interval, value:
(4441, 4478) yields -3.25 Angstrom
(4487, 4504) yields 0.76 Angstrom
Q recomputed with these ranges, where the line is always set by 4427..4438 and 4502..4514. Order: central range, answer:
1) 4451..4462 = -1.6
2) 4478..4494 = 1.3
